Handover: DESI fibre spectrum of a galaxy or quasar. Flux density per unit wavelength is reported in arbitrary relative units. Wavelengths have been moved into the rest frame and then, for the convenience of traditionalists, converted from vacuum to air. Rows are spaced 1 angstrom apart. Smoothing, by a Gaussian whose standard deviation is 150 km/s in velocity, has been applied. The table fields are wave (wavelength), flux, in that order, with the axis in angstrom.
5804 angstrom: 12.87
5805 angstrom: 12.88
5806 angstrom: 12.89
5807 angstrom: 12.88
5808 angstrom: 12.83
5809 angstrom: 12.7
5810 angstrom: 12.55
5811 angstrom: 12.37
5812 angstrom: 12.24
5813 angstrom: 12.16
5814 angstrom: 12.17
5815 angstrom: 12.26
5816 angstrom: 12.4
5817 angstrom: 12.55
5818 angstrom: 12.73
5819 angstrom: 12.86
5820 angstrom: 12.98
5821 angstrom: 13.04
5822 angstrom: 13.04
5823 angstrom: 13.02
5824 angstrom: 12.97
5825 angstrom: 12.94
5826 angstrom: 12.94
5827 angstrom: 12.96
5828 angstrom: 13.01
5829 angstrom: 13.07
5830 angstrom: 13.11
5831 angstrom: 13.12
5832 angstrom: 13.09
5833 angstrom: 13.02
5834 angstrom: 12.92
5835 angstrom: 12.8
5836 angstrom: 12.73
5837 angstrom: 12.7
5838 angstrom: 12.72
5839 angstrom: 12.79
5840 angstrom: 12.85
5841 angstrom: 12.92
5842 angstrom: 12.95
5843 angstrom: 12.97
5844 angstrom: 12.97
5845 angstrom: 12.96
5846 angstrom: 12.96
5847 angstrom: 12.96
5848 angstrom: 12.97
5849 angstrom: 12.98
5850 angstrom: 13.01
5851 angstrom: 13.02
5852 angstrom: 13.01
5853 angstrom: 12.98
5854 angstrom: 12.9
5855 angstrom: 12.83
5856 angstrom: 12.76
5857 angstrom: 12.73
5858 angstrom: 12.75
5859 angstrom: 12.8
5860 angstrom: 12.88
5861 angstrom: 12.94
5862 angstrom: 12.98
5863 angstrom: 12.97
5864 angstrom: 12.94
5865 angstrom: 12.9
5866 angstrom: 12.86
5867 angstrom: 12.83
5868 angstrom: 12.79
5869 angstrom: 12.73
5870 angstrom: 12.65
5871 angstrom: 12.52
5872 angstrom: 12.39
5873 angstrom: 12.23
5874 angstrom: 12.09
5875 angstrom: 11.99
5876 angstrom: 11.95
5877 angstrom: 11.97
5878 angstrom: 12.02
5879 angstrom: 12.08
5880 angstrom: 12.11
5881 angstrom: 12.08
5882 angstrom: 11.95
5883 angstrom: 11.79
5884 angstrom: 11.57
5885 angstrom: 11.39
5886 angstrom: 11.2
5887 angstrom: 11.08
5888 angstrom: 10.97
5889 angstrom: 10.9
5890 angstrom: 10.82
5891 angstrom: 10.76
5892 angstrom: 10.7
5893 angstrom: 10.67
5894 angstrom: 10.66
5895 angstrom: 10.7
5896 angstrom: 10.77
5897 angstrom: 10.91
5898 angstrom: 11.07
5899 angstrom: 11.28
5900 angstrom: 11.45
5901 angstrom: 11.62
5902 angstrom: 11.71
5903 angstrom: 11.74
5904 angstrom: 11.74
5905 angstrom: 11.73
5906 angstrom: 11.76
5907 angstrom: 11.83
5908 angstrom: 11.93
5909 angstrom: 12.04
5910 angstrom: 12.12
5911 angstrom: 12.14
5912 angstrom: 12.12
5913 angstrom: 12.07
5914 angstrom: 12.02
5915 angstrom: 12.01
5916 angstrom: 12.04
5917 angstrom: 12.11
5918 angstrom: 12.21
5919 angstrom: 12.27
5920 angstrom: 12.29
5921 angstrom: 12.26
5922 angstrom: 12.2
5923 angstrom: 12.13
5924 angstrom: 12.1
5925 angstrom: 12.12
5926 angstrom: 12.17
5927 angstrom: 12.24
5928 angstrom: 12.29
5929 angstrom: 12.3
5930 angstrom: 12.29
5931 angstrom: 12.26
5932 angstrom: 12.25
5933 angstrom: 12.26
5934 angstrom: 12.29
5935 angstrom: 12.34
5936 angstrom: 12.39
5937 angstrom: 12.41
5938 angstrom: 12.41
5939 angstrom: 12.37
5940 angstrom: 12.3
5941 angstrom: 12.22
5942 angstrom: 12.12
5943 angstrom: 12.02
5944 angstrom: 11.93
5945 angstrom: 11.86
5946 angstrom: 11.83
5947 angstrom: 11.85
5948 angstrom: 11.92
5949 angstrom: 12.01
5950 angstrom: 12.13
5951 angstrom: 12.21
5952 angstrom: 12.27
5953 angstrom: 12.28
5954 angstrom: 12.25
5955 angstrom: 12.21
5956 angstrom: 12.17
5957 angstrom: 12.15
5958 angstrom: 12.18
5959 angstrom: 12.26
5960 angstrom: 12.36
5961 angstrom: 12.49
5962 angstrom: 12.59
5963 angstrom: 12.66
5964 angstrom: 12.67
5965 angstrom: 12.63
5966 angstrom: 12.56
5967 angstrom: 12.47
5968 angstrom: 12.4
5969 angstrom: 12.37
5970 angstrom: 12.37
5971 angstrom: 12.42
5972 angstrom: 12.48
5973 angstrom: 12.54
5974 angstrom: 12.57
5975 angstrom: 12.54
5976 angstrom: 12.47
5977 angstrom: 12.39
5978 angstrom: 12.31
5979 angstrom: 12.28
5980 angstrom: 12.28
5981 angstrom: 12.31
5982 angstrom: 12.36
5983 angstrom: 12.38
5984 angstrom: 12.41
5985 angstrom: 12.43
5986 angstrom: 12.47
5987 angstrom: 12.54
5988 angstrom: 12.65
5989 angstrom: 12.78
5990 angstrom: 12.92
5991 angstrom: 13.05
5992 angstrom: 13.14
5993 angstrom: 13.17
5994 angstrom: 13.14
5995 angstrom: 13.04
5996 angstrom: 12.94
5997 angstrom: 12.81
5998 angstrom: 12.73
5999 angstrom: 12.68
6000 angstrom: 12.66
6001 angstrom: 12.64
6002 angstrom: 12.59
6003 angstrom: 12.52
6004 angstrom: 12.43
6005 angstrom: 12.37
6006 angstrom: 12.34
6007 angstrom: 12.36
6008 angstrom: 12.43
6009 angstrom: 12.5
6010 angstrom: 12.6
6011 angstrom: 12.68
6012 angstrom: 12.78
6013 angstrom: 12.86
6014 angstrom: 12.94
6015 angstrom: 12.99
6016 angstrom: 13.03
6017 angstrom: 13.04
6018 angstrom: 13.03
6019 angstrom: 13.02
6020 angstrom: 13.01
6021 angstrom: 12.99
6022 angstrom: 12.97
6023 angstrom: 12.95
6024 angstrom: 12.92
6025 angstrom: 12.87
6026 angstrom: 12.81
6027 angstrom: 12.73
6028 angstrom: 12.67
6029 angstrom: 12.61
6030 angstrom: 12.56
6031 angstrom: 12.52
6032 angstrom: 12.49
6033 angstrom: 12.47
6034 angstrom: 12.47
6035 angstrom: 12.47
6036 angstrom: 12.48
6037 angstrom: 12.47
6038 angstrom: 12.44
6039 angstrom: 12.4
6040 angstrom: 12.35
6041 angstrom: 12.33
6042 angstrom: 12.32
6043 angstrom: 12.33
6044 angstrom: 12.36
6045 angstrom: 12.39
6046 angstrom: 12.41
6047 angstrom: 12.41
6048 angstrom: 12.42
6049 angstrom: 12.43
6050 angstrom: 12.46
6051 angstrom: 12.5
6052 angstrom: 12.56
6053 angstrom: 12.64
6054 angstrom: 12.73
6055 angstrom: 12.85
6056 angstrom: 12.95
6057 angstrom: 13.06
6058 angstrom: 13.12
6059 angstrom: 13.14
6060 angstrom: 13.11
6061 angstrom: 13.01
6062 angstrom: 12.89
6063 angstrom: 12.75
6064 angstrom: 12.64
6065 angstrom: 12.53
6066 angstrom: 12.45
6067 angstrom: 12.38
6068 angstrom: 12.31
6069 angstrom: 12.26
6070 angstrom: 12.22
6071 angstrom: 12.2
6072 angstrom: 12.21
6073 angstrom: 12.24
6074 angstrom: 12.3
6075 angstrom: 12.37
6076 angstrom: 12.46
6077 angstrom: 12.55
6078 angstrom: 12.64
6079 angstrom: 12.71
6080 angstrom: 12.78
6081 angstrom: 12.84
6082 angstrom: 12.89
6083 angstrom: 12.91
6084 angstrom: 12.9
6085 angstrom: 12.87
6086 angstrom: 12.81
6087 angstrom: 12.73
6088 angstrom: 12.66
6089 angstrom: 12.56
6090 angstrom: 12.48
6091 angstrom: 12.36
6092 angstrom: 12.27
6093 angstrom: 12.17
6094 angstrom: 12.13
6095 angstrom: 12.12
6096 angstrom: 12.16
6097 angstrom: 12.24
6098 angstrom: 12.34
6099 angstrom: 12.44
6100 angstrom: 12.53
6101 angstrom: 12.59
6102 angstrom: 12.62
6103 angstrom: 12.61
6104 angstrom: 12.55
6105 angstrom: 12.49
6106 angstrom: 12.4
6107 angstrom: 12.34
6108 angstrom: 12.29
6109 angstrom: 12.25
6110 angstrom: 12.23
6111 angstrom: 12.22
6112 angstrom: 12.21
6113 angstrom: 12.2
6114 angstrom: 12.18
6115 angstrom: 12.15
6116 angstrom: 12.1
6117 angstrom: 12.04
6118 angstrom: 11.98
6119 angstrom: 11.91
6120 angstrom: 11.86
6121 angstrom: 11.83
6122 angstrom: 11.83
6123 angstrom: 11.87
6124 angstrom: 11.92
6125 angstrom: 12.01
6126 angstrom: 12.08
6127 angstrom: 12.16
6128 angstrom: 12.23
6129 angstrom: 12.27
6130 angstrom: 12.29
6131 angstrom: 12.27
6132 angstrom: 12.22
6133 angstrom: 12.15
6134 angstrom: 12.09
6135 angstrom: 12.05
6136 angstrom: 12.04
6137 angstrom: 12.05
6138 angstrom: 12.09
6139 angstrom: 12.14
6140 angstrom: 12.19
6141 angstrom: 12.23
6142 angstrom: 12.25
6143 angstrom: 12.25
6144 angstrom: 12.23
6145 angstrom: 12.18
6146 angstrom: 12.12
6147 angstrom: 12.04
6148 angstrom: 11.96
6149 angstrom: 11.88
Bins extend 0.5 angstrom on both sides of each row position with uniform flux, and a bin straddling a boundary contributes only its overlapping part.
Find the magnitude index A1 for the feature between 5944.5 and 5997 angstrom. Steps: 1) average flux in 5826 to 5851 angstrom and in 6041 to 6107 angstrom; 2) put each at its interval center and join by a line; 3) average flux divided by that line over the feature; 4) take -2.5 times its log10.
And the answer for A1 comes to 0.02 mag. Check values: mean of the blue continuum 12.9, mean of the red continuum 12.5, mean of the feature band 12.4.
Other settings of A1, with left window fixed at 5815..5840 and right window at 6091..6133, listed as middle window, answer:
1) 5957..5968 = 0.01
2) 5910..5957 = 0.04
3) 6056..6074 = -0.03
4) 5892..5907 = 0.13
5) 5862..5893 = 0.07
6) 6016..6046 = -0.02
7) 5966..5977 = 0.01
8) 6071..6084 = -0.02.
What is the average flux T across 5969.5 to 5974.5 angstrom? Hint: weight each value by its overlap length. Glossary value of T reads 12.5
